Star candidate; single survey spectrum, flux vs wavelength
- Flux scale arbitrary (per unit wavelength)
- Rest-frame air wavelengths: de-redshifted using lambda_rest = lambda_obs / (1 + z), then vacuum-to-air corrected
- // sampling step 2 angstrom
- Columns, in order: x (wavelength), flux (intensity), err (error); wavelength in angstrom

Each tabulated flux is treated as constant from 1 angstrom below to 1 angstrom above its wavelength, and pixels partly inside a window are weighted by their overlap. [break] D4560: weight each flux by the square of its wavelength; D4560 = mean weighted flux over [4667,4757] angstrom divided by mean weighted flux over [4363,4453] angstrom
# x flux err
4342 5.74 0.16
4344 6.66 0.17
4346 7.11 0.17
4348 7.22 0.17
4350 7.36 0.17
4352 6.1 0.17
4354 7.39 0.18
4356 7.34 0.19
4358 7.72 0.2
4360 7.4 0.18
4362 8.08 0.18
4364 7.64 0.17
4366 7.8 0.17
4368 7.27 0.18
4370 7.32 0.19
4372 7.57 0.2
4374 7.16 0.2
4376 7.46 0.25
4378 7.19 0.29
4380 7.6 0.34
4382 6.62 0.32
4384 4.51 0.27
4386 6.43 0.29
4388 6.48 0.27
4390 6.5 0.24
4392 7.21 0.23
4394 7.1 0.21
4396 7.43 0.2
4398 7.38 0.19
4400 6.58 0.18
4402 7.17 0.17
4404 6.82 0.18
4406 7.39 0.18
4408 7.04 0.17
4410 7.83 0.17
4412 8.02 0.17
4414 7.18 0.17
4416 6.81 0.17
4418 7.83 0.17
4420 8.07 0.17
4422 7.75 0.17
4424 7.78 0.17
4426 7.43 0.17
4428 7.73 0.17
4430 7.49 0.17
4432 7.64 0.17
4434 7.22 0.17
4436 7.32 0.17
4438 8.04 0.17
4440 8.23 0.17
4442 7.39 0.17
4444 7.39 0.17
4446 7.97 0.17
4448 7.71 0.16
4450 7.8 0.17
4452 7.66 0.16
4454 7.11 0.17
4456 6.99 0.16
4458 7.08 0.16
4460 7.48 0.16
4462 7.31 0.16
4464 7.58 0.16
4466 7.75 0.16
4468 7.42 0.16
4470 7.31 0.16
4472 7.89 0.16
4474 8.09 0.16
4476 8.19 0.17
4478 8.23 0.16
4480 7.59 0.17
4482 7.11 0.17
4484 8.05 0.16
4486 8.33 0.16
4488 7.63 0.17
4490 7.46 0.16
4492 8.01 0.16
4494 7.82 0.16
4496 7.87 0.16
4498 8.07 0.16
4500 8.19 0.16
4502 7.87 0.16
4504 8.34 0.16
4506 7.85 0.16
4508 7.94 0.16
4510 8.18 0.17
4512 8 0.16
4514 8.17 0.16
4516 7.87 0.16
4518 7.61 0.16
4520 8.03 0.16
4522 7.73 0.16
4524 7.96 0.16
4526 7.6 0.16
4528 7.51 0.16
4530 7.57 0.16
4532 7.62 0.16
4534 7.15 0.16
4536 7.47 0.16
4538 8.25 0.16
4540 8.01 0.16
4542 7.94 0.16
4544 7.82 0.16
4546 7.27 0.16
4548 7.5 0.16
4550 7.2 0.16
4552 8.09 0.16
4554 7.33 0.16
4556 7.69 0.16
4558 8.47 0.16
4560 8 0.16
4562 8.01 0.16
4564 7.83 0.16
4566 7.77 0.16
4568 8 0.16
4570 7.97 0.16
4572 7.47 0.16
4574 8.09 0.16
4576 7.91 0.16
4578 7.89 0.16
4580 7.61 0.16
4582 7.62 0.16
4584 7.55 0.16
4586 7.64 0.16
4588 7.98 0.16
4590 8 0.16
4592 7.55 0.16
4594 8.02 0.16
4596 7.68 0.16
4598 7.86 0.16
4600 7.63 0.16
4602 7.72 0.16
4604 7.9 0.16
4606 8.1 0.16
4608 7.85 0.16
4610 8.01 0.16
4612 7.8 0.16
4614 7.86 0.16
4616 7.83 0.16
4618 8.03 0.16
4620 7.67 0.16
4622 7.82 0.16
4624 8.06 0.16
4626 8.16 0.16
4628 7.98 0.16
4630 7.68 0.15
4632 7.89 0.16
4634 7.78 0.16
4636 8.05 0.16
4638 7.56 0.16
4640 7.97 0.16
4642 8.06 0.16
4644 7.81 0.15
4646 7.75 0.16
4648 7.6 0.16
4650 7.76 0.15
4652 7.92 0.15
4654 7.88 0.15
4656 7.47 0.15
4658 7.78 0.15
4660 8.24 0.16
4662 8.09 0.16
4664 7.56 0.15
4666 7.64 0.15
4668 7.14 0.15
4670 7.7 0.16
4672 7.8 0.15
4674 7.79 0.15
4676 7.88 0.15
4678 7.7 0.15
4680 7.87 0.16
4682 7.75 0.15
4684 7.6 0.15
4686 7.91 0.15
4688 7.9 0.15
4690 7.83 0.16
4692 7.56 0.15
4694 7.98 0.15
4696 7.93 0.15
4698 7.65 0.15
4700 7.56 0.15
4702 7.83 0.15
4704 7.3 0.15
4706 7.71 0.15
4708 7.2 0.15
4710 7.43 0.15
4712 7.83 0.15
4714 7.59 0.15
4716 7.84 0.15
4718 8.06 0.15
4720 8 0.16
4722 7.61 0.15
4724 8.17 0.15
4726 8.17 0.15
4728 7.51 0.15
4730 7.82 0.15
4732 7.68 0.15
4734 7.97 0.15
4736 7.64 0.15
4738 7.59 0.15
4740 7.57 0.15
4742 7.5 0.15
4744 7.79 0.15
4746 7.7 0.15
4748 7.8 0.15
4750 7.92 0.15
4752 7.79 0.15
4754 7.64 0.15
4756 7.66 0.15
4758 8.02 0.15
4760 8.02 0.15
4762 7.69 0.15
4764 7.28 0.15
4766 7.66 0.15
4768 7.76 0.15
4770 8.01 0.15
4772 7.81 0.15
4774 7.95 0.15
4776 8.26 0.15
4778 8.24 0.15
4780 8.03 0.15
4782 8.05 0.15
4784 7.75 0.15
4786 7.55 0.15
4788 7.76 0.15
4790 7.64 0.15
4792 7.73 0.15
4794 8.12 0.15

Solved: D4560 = 1.2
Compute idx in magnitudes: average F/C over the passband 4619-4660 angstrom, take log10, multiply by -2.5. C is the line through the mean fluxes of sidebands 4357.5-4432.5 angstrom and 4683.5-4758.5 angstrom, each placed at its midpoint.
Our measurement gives -0.03 mag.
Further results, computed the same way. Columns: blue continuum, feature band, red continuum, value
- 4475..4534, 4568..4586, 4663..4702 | 0.005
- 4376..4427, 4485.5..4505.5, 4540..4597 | -0.063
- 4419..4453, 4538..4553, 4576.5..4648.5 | 0.007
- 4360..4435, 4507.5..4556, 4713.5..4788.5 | -0.039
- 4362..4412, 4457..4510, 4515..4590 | -0.044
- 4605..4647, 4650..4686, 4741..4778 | 0.015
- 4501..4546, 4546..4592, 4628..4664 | 0.007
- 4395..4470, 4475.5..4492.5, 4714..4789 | -0.042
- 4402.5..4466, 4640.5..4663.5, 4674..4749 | -0.021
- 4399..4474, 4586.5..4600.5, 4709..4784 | -0.022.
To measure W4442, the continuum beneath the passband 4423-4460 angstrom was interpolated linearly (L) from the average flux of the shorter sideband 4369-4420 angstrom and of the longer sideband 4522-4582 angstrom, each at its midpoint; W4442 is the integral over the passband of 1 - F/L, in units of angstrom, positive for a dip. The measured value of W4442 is -1.4 angstrom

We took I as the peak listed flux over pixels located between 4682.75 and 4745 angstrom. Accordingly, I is 8.17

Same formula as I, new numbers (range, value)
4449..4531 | 8.34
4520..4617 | 8.47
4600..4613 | 8.1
